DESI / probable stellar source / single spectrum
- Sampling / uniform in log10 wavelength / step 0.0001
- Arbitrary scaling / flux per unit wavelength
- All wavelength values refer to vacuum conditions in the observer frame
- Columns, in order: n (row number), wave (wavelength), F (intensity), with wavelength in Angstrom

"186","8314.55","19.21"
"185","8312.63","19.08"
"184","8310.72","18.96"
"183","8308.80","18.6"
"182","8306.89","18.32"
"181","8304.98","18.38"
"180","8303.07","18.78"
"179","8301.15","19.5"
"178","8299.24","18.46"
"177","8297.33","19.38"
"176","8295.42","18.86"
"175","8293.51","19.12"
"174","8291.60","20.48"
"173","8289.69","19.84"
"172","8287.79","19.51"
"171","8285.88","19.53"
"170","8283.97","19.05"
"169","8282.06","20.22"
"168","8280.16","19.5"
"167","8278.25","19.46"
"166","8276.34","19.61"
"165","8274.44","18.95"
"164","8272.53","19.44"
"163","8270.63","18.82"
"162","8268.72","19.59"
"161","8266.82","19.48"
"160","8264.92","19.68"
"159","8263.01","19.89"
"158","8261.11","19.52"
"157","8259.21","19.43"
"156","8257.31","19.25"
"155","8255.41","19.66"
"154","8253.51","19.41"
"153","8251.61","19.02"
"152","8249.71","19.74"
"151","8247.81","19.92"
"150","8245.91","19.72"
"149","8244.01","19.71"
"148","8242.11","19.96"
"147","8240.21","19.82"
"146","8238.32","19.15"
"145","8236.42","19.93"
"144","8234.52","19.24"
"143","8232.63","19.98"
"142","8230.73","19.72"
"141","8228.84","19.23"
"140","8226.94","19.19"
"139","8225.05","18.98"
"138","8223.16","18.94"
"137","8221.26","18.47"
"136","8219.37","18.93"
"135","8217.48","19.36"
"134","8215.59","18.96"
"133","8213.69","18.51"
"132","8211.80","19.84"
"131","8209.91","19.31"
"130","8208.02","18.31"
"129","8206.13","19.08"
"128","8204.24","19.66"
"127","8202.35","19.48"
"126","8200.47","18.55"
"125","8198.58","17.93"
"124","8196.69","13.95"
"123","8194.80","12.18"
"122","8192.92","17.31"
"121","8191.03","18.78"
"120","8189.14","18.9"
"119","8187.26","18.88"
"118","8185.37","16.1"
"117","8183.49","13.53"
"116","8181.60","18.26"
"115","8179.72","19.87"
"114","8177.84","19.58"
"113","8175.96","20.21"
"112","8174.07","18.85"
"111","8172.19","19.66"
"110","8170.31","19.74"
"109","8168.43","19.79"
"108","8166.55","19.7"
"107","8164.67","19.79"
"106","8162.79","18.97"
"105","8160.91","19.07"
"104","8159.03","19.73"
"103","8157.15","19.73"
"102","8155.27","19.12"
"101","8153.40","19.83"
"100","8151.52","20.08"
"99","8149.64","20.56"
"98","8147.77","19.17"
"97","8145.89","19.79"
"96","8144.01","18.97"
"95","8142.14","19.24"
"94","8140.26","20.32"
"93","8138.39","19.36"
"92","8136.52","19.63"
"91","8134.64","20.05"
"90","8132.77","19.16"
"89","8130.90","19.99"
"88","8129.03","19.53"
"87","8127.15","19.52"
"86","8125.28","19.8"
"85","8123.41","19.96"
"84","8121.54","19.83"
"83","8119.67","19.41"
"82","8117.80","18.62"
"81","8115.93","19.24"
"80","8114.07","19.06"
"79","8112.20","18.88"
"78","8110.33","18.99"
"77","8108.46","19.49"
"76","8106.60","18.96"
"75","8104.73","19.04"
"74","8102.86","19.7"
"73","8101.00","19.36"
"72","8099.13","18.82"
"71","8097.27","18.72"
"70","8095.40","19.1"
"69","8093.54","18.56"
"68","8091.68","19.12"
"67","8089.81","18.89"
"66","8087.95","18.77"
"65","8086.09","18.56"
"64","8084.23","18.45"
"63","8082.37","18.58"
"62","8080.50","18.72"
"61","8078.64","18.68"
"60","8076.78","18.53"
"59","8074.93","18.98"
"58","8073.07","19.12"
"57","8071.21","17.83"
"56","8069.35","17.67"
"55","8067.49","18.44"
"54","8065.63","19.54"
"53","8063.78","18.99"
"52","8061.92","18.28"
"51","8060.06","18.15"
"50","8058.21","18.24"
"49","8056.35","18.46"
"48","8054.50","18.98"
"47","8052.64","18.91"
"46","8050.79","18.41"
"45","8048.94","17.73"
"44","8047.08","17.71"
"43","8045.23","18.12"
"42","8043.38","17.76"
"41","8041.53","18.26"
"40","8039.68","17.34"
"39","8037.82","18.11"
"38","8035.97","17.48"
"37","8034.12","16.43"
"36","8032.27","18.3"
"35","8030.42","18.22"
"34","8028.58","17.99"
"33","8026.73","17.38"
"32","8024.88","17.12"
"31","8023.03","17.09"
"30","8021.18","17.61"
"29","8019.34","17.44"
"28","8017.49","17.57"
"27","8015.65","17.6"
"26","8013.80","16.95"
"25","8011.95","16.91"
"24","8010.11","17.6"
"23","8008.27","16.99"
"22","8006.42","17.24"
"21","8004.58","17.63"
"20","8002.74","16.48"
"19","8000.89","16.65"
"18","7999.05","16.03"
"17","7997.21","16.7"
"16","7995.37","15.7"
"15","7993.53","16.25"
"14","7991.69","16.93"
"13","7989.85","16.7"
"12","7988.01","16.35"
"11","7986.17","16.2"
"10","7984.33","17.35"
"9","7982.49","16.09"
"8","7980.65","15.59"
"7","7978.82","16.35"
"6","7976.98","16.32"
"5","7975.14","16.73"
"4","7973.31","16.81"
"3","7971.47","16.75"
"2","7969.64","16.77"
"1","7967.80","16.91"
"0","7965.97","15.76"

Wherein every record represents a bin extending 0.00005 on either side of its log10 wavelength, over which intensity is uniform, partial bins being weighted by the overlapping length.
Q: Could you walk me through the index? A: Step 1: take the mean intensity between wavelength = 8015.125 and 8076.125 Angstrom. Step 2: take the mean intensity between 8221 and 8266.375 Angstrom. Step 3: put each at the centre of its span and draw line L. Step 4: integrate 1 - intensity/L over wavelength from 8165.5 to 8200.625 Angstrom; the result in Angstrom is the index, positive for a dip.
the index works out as 2.0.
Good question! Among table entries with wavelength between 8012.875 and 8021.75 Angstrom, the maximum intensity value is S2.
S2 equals 17.61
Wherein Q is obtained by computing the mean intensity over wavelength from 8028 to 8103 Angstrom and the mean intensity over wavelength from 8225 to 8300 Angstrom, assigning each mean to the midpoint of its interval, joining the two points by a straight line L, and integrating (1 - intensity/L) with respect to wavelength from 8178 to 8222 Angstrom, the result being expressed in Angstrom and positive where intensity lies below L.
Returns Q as 2.6 Angstrom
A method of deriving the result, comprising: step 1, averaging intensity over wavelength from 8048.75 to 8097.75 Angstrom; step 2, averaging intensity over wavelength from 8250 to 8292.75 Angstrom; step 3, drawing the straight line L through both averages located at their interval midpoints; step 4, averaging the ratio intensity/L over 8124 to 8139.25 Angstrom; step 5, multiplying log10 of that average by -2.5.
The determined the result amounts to -0.04 mag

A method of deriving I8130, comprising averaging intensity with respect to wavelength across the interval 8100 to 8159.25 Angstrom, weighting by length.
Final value 19.5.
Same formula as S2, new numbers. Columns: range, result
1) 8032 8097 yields 19.54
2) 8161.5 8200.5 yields 20.21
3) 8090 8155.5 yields 20.56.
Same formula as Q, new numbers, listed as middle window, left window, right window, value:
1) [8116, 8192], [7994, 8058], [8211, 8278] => -2.7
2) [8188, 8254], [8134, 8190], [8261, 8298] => 1.8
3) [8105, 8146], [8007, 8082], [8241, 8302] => -2.0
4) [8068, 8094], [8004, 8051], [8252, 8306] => -0.9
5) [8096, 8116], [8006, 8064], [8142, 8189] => -0.6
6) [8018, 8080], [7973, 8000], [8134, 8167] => -1.7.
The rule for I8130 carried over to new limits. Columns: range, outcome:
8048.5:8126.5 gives 18.9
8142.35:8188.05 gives 19.1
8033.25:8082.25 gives 18.3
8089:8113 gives 19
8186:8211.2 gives 17.9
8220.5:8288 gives 19.5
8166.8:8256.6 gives 18.8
